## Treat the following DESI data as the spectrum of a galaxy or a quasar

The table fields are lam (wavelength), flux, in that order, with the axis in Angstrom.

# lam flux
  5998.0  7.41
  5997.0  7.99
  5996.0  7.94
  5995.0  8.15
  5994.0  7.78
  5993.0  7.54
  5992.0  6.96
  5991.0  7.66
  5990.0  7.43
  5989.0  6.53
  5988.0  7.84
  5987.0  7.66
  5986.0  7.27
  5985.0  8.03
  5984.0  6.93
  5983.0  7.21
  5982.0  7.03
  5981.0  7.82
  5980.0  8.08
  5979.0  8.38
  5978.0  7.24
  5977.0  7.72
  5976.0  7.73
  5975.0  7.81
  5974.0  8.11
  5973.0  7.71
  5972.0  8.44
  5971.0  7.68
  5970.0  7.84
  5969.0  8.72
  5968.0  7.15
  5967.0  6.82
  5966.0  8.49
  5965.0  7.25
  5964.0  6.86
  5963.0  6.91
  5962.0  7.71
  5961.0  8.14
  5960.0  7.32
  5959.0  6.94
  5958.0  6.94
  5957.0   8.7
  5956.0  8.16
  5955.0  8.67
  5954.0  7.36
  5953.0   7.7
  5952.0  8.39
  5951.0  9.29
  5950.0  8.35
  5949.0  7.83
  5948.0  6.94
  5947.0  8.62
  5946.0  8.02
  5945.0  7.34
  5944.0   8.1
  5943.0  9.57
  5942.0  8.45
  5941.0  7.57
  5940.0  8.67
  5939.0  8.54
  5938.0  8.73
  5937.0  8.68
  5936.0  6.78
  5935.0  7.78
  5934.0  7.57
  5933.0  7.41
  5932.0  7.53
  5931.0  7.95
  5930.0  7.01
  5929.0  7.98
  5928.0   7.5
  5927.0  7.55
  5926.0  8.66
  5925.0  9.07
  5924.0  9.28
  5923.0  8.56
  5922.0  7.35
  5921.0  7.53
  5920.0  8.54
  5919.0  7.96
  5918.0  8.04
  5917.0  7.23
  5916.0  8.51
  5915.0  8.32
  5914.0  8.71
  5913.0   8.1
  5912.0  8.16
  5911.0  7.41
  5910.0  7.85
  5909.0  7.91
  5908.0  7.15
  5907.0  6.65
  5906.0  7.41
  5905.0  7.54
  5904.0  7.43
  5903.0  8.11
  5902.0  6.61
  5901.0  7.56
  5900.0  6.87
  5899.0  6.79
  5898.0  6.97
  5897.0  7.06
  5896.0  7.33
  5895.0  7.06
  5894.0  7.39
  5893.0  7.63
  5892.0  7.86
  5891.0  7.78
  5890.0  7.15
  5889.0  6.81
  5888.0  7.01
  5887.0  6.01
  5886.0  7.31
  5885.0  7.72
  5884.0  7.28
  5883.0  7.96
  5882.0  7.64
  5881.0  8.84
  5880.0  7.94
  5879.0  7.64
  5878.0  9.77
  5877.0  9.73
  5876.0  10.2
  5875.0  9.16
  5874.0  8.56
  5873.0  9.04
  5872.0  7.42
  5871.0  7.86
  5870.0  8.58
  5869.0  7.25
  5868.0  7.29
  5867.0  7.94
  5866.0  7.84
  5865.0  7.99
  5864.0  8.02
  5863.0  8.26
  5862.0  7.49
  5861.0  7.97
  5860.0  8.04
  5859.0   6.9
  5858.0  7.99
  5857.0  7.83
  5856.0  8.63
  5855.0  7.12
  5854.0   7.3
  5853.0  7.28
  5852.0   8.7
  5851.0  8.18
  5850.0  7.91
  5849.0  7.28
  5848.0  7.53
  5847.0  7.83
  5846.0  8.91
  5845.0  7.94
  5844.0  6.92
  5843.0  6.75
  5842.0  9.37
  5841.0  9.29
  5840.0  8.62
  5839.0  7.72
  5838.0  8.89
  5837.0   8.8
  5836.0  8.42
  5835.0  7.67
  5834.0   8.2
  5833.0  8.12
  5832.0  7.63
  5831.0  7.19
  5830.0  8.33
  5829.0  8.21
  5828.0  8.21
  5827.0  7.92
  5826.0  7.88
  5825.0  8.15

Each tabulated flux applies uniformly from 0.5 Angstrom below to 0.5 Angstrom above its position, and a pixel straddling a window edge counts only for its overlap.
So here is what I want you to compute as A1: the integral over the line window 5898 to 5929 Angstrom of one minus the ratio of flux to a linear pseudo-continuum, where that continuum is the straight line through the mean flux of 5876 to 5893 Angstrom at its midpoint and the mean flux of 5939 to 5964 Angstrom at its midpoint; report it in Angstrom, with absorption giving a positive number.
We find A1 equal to 0.4 Angstrom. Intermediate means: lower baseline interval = 7.84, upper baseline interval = 7.98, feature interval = 7.8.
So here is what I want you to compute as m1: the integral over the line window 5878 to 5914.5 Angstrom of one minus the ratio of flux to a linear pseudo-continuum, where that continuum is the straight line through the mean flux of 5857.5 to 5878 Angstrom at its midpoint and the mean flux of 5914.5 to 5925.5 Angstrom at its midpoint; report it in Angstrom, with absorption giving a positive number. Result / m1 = 3.2 Angstrom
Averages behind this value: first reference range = 8.22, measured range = 7.49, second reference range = 8.22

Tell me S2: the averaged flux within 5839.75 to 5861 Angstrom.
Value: 7.91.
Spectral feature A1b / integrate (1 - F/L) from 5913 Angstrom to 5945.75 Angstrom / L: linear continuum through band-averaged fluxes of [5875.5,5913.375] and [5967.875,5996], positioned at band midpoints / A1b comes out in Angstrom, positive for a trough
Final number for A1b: -1.9 Angstrom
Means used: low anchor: 7.62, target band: 8.08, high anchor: 7.67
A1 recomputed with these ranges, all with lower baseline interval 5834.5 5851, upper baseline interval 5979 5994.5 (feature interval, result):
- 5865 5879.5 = -0.81 Angstrom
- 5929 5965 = -1.11 Angstrom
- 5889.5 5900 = 0.81 Angstrom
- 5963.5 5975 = -0.27 Angstrom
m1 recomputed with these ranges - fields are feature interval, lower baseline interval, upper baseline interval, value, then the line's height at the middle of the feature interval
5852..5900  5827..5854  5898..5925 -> 0.7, 7.91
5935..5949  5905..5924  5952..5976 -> -0.6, 7.8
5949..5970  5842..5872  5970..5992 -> -0.4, 7.65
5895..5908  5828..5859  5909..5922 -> 1.3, 8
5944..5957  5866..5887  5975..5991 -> -0.6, 7.74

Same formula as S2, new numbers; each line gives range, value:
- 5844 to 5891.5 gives 7.92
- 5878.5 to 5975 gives 7.77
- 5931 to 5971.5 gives 7.89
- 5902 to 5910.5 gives 7.45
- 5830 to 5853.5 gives 8.06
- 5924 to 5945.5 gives 8.05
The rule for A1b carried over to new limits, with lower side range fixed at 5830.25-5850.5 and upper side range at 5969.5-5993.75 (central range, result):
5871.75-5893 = -0.31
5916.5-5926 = -0.49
